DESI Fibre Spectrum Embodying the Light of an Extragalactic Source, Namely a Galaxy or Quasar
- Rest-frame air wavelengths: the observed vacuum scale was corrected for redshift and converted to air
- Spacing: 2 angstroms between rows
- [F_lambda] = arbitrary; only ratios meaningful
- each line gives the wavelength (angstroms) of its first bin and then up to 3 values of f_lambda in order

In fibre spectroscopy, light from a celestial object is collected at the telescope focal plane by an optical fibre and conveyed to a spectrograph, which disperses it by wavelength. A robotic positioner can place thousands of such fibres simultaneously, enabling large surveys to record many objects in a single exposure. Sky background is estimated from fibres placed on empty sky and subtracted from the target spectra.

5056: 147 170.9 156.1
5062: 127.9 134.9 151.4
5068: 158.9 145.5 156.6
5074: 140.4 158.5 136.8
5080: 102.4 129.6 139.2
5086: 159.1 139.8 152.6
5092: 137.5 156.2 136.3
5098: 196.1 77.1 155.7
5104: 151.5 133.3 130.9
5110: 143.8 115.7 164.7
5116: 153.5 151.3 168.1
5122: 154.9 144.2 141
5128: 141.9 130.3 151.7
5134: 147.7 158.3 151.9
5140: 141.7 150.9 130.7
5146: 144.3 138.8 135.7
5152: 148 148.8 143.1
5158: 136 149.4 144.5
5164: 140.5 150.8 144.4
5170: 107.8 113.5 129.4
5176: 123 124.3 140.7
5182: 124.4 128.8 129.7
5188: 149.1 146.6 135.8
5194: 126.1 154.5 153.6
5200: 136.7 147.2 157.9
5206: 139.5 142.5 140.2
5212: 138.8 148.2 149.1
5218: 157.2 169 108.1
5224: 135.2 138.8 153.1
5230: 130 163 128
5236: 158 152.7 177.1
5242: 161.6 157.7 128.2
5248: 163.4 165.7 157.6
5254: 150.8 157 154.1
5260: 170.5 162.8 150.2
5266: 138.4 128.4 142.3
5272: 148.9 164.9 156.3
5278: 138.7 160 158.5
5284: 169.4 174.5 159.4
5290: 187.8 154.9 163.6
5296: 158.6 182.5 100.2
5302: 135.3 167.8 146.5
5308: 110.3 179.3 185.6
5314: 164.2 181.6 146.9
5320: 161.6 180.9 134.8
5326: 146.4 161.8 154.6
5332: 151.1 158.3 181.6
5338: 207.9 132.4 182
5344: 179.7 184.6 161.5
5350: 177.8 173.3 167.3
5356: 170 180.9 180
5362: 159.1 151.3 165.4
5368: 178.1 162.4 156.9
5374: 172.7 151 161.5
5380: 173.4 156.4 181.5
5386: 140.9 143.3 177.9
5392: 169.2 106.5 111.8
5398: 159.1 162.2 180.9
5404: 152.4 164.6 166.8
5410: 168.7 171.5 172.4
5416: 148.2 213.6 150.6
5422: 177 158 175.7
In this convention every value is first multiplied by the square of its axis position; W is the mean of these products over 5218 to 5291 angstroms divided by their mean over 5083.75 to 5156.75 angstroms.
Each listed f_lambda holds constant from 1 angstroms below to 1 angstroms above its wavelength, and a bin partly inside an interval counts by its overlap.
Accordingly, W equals 1.1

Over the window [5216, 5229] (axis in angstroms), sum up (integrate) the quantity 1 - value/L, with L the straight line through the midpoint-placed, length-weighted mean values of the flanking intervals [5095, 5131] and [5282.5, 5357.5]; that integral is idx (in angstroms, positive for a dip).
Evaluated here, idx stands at 0.9 angstroms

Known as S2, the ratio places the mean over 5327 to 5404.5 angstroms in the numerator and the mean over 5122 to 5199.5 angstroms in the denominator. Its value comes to 1.2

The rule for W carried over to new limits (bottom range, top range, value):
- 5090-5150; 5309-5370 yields 1.26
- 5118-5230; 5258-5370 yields 1.20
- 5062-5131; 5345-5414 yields 1.27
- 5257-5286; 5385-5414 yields 1.06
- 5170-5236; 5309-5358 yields 1.27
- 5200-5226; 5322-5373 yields 1.22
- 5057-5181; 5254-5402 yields 1.22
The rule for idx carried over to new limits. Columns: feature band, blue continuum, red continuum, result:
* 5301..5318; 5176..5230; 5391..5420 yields -0.8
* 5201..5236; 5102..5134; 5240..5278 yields 1.6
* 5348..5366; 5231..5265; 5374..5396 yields -1.6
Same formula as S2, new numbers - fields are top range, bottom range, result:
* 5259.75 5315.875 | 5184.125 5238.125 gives 1.09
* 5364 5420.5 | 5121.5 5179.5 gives 1.15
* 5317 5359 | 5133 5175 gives 1.18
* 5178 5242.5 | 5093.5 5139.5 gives 0.99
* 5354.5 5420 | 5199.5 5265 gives 1.08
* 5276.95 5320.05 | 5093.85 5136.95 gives 1.09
